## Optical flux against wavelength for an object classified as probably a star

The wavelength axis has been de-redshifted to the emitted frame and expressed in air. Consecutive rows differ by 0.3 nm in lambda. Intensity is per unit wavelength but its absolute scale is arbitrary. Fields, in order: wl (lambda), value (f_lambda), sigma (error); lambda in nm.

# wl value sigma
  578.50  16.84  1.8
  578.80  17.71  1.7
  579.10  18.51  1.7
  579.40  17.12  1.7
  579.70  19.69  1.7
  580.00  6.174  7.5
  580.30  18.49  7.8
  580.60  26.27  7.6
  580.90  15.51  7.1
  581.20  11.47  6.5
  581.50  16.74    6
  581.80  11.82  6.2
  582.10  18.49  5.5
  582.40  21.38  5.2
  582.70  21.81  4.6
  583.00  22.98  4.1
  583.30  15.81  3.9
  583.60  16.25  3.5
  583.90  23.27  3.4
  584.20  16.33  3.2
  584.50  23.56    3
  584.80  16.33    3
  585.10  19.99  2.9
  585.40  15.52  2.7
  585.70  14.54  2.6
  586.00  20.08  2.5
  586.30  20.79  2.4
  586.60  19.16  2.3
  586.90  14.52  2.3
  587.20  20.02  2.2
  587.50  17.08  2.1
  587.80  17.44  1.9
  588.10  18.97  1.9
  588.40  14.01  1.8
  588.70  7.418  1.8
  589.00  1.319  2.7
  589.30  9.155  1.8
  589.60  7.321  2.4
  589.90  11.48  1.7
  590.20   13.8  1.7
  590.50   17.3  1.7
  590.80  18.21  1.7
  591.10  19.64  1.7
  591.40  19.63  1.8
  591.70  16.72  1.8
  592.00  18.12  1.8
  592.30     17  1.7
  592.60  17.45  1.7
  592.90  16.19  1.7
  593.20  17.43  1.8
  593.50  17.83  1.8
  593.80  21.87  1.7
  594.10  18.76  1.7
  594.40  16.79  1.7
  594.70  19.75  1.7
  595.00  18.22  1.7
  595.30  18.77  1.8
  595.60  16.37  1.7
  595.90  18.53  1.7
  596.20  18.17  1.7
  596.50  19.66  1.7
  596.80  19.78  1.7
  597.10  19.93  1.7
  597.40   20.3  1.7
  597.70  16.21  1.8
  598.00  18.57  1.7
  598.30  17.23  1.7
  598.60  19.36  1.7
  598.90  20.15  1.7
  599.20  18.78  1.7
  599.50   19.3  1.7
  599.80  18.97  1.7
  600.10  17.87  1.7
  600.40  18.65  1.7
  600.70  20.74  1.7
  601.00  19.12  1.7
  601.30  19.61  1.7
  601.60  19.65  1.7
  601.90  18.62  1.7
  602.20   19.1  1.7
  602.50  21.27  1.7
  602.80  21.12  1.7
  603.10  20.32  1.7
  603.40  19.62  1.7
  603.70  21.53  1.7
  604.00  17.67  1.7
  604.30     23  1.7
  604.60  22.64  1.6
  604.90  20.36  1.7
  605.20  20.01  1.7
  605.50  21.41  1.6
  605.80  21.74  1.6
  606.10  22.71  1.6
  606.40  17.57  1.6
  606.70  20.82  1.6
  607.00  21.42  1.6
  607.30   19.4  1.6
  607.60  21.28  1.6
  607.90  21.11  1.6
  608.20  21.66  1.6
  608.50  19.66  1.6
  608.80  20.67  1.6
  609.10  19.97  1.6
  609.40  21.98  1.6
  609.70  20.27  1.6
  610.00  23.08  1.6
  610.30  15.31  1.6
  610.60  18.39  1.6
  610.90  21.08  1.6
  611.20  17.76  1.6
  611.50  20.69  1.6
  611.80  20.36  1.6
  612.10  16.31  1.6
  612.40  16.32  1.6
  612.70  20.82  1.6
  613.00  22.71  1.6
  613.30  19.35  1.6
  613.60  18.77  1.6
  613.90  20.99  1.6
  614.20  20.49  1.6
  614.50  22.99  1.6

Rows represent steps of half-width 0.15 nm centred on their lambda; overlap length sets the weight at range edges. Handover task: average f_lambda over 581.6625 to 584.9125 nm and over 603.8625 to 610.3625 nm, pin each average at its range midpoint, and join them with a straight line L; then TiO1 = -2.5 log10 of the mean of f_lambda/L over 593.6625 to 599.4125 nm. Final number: 0.064 mag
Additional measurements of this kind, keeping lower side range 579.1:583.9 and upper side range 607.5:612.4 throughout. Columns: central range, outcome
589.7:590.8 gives 0.256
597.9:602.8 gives -0.010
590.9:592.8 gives 0.020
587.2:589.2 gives 0.344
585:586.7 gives -0.022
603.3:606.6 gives -0.072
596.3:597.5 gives -0.058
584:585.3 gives -0.075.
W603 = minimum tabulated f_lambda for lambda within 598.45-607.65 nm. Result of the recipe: 17.57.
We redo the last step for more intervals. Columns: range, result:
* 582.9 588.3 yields 14.52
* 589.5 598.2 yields 7.321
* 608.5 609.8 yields 19.66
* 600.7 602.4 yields 18.62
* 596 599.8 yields 16.21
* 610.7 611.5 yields 17.76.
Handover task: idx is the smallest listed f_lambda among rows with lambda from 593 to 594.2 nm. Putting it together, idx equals 17.43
